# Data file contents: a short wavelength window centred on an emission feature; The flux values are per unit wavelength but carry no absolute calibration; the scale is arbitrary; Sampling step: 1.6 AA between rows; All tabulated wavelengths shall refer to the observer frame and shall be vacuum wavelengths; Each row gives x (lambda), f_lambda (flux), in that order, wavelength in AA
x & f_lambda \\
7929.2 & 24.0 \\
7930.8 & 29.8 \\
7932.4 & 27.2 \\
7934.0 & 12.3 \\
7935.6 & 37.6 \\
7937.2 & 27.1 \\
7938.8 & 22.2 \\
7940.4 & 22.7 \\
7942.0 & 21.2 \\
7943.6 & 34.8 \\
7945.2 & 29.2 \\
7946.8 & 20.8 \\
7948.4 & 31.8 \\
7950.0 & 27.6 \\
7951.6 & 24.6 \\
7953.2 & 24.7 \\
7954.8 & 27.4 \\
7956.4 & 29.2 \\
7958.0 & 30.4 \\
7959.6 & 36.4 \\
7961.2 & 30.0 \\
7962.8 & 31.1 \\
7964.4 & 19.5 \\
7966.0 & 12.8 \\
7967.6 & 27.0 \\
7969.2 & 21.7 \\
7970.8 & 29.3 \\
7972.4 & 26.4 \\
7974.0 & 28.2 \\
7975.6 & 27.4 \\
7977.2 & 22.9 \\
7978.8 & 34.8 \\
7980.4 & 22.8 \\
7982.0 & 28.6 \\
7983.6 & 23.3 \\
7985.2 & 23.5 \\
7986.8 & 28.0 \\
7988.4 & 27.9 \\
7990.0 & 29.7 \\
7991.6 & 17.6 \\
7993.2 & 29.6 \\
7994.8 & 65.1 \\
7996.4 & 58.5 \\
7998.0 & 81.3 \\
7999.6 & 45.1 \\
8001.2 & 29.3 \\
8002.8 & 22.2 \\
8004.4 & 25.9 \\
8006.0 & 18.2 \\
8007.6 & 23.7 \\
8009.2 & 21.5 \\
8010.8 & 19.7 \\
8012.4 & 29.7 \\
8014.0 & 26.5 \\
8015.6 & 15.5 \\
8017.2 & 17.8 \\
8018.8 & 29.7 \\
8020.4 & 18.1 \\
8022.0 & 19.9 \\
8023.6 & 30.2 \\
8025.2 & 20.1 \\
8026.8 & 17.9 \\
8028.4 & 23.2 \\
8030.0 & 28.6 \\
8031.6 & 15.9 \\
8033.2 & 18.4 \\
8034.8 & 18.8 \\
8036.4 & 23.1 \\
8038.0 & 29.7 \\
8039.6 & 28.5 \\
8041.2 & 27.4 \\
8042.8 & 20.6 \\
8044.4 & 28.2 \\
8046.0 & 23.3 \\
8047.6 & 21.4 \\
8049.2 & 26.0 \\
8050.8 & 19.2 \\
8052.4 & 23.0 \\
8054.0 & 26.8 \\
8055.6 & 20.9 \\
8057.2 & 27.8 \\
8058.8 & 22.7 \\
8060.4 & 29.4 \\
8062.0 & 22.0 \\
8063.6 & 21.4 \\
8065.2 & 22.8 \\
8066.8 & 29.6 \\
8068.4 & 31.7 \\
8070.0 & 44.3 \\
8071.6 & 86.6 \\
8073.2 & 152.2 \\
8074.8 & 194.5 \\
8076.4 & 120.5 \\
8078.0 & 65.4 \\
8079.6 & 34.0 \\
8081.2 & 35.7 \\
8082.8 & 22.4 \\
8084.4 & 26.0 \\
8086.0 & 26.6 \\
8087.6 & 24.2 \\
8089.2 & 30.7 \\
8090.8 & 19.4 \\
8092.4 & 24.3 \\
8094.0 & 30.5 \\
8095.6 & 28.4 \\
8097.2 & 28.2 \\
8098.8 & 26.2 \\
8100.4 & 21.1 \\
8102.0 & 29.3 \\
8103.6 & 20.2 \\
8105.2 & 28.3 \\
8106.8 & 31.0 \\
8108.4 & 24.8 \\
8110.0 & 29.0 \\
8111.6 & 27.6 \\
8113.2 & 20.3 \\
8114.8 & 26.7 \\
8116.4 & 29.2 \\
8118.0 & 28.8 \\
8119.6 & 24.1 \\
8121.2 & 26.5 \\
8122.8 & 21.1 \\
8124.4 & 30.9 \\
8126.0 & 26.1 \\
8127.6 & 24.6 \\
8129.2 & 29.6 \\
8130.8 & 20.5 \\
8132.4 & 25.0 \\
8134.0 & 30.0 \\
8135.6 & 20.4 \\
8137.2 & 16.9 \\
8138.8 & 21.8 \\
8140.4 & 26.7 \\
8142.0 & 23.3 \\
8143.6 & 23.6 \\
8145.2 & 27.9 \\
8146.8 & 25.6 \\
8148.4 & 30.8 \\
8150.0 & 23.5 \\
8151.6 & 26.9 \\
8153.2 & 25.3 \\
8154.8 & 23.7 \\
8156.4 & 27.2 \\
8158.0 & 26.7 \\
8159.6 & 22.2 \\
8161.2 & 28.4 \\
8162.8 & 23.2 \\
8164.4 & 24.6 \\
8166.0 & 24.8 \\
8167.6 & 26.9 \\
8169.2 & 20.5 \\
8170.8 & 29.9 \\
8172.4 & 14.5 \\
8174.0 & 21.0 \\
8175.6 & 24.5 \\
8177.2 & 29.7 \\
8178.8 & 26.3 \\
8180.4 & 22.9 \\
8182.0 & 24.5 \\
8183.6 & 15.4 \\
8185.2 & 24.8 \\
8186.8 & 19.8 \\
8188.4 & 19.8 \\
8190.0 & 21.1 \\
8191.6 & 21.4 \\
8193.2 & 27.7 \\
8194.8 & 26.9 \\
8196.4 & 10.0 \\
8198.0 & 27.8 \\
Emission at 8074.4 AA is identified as [O III] 5007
